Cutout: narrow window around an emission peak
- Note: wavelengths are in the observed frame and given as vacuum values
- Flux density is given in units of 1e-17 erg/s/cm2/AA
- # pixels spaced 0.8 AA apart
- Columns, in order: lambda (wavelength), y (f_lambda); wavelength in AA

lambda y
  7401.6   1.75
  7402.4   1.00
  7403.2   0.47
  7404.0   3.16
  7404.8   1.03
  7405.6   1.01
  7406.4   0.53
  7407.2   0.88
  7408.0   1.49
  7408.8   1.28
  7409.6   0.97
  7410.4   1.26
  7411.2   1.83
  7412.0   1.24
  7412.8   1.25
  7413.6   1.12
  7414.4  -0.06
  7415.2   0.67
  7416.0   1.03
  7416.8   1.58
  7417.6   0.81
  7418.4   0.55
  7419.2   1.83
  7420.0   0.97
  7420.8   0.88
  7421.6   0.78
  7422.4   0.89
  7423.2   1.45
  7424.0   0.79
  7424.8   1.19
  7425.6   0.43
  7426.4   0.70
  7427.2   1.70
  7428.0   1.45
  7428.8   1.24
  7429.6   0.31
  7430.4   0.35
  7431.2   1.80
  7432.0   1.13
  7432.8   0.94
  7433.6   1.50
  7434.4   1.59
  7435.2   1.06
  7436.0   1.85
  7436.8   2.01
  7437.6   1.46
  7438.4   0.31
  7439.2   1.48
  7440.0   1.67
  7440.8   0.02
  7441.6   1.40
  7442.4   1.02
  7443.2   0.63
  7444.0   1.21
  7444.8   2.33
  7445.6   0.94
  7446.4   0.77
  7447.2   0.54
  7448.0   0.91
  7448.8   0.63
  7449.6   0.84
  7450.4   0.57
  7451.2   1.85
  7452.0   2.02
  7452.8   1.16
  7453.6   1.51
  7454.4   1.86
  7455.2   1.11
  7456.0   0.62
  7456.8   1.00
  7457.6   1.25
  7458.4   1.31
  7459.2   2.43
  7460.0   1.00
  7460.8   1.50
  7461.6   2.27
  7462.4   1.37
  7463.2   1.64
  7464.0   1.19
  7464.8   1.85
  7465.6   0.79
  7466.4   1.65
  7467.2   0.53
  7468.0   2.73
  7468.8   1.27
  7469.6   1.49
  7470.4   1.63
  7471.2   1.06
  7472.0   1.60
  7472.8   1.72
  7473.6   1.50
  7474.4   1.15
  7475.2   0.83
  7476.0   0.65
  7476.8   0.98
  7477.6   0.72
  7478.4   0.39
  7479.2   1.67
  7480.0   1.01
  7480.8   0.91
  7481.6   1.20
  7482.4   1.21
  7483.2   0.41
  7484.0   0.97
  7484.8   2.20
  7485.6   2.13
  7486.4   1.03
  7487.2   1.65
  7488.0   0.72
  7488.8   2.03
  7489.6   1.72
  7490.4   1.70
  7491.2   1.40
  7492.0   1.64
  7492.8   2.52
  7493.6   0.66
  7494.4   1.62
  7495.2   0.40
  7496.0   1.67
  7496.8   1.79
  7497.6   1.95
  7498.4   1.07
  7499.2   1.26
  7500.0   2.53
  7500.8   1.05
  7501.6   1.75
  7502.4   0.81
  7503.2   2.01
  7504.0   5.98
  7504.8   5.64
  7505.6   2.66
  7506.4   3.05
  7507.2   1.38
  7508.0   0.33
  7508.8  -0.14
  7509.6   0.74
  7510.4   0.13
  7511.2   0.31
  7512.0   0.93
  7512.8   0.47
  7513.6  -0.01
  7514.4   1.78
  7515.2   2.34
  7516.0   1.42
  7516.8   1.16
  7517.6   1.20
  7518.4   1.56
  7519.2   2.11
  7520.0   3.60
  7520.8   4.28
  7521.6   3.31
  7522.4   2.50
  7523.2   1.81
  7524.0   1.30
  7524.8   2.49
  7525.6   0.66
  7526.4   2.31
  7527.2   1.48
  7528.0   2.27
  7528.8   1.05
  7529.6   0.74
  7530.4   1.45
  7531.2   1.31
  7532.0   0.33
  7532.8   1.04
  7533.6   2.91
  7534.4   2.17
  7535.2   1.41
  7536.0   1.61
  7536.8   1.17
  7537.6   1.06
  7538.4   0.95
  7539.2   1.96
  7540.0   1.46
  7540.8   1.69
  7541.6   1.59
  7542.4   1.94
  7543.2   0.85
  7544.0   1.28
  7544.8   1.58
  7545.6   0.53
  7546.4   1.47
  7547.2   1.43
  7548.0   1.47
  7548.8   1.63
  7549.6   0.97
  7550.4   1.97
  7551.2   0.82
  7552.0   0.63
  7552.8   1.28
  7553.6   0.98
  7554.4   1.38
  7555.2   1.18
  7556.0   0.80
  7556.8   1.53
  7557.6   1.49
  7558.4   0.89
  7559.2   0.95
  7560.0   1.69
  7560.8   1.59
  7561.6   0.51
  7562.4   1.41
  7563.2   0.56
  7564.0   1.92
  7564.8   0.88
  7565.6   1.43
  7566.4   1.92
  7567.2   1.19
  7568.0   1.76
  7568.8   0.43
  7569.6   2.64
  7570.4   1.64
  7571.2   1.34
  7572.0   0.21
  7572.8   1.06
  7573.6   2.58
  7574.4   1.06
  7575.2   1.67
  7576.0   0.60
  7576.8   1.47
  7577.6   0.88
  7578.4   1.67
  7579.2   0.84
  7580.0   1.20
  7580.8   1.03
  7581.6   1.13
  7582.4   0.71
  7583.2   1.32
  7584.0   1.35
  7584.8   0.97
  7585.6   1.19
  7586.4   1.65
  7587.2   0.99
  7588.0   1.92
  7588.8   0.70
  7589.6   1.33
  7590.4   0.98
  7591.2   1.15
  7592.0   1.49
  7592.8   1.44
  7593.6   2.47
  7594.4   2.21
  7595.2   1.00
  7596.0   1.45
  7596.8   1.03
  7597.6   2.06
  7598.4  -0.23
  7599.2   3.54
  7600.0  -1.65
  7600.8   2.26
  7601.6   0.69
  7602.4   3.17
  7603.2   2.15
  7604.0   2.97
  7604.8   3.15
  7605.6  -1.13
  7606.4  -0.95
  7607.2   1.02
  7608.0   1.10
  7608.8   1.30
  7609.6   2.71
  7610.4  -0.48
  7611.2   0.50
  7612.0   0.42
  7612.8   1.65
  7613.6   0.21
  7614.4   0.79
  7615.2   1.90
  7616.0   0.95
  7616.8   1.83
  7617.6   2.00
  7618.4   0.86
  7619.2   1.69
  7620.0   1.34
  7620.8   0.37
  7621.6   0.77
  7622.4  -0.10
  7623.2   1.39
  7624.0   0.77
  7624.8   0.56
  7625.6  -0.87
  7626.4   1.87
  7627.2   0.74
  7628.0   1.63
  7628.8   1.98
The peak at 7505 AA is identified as [S II]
